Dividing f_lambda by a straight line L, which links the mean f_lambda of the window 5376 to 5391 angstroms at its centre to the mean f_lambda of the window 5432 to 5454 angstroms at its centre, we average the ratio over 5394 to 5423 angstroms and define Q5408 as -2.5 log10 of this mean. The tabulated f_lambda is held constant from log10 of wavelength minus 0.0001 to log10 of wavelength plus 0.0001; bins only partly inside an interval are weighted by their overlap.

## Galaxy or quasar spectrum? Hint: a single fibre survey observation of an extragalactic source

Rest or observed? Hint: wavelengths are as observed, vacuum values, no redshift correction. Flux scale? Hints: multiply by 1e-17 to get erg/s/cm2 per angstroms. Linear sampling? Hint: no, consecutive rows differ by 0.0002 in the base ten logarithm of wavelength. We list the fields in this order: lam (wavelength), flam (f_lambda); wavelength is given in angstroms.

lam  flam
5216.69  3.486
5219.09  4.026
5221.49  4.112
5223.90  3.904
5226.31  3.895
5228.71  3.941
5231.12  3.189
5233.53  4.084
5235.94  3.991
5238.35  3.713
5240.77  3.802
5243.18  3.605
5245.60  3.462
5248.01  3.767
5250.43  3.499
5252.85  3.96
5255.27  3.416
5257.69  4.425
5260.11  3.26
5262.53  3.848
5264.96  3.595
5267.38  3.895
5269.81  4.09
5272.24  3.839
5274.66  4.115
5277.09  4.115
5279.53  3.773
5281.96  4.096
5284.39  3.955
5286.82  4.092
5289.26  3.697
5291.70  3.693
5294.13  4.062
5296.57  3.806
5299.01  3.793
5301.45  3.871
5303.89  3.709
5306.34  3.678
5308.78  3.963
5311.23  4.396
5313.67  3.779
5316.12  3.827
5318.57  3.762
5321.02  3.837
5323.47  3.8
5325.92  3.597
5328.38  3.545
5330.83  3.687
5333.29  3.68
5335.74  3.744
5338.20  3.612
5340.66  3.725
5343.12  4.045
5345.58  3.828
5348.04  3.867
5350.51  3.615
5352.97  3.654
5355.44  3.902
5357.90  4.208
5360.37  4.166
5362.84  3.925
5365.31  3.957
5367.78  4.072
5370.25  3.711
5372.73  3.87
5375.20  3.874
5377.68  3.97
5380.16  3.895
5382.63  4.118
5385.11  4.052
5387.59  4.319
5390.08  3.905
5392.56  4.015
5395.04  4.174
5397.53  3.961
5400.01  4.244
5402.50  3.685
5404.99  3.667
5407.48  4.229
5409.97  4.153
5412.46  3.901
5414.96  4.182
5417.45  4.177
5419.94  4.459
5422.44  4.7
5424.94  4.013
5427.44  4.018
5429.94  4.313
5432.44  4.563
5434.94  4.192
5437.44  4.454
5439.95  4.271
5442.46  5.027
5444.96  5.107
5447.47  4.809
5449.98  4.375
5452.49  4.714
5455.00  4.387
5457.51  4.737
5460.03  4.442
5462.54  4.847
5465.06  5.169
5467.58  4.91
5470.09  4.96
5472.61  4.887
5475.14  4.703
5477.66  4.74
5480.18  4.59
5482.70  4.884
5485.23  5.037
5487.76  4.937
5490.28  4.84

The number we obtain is 0.04 mag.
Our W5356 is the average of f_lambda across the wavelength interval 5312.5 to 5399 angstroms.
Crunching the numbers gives 3.88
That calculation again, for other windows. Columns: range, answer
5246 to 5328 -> 3.84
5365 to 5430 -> 4.06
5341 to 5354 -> 3.8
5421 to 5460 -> 4.51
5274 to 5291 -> 3.96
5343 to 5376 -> 3.9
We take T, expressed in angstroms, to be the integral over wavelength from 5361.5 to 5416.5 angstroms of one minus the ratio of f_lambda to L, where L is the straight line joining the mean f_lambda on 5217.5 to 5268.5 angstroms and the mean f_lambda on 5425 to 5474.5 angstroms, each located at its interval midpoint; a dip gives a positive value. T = 4.8 angstroms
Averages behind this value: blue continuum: 3.78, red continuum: 4.63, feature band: 4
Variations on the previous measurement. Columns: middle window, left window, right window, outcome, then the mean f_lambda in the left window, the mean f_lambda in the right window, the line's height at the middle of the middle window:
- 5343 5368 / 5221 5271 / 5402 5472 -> 1.5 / 3.78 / 4.46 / 4.17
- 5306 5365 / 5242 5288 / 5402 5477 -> 3.8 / 3.83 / 4.48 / 4.09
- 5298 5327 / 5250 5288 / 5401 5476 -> 1.4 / 3.88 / 4.47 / 4.03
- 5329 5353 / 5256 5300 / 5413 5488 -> 2.4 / 3.89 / 4.61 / 4.15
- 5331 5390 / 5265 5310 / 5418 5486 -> 4.5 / 3.89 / 4.63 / 4.22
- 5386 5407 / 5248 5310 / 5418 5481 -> 1.8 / 3.85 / 4.61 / 4.37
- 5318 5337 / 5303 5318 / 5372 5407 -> 1.0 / 3.89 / 3.99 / 3.91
